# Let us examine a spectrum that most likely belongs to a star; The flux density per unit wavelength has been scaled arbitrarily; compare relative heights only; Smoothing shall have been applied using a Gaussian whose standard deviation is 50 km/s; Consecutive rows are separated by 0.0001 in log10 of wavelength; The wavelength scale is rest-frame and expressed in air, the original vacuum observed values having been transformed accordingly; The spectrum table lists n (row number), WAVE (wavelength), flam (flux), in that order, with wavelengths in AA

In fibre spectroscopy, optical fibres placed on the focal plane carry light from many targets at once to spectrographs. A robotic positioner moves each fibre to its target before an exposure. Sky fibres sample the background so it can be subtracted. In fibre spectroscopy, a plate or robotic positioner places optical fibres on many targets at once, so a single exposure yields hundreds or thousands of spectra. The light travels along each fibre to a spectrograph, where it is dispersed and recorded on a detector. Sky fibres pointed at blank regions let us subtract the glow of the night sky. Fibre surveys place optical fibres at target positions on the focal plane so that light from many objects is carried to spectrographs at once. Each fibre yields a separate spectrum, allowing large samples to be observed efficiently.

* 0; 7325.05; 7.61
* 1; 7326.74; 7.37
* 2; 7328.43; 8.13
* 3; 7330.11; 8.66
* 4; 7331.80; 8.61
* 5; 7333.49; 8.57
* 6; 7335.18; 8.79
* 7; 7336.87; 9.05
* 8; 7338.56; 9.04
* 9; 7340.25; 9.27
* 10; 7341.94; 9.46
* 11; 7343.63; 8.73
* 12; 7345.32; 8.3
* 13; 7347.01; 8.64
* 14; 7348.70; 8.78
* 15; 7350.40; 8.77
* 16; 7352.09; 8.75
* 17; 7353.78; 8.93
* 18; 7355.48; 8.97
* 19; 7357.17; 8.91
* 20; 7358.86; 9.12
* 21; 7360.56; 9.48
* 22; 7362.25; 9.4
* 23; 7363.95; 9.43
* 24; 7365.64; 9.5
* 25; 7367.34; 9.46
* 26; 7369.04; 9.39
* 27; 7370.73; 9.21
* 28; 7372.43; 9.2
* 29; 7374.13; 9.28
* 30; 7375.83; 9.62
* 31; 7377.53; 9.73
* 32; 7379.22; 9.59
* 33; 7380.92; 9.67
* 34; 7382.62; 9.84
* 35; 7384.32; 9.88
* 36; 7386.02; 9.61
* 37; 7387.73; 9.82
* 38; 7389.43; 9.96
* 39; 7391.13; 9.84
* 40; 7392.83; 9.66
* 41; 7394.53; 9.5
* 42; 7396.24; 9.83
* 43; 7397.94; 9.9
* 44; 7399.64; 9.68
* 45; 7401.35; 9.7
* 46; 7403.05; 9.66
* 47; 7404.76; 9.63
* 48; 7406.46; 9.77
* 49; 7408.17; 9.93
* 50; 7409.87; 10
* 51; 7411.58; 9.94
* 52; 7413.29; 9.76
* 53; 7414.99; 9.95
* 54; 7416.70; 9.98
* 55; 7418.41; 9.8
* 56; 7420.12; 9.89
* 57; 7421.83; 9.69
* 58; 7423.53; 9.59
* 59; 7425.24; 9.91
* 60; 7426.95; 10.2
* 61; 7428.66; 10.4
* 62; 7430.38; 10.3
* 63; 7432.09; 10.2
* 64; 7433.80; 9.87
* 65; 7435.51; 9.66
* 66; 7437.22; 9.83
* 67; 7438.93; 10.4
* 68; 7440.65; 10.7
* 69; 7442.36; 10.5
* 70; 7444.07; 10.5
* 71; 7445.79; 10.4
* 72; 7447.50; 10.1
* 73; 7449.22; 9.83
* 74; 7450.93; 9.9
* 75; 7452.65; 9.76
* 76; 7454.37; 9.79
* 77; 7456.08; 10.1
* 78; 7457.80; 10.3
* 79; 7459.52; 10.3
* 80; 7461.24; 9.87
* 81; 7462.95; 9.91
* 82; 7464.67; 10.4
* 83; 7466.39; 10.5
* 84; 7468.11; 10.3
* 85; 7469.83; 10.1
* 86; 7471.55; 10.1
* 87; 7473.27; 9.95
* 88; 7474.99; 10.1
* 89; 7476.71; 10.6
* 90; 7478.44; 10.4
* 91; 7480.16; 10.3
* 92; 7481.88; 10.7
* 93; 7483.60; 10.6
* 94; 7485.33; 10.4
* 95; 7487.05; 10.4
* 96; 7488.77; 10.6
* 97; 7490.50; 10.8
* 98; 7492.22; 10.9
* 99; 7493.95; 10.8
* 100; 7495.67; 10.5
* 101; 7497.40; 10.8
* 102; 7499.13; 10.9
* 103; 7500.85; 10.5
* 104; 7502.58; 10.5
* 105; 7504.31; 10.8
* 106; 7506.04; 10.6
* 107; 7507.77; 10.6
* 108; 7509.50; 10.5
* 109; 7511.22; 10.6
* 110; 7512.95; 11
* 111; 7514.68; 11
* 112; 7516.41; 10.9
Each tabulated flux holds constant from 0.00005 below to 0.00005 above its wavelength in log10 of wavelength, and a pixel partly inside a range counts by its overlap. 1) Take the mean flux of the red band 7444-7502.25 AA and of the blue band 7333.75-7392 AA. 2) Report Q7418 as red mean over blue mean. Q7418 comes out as 1.11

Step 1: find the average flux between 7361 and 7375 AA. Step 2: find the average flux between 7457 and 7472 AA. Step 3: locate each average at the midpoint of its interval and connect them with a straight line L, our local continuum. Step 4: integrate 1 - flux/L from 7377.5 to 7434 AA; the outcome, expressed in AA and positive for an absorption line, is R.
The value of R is -0.9 AA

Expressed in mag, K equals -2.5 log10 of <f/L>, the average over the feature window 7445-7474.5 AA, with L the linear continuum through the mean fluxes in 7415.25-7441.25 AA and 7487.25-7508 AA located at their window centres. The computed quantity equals 0.02 mag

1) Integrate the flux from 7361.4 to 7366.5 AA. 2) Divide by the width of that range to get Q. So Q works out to 9.45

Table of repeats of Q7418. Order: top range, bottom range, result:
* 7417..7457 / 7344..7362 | 1.13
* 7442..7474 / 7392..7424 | 1.04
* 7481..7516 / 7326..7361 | 1.22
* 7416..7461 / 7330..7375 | 1.11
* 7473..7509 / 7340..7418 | 1.12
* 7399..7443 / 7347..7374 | 1.09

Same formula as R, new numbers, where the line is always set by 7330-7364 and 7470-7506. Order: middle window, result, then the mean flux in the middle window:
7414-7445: -0.67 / 10.1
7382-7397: -0.57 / 9.76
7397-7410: -0.28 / 9.78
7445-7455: 0.13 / 9.96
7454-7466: 0.10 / 10.1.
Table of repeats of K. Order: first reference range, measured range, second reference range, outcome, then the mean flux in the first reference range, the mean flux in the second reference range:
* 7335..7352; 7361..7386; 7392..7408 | -0.02 mag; 8.88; 9.71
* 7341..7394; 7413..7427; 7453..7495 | 0.00 mag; 9.32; 10.3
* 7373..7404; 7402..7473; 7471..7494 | 0.01 mag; 9.7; 10.5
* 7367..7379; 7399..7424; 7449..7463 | -0.01 mag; 9.42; 9.99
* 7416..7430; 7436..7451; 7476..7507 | -0.01 mag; 9.94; 10.6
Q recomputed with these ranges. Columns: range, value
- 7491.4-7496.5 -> 10.7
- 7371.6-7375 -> 9.23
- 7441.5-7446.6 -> 10.5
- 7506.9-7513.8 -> 10.7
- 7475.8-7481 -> 10.4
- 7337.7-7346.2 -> 8.96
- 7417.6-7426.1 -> 9.78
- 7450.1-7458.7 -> 9.96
